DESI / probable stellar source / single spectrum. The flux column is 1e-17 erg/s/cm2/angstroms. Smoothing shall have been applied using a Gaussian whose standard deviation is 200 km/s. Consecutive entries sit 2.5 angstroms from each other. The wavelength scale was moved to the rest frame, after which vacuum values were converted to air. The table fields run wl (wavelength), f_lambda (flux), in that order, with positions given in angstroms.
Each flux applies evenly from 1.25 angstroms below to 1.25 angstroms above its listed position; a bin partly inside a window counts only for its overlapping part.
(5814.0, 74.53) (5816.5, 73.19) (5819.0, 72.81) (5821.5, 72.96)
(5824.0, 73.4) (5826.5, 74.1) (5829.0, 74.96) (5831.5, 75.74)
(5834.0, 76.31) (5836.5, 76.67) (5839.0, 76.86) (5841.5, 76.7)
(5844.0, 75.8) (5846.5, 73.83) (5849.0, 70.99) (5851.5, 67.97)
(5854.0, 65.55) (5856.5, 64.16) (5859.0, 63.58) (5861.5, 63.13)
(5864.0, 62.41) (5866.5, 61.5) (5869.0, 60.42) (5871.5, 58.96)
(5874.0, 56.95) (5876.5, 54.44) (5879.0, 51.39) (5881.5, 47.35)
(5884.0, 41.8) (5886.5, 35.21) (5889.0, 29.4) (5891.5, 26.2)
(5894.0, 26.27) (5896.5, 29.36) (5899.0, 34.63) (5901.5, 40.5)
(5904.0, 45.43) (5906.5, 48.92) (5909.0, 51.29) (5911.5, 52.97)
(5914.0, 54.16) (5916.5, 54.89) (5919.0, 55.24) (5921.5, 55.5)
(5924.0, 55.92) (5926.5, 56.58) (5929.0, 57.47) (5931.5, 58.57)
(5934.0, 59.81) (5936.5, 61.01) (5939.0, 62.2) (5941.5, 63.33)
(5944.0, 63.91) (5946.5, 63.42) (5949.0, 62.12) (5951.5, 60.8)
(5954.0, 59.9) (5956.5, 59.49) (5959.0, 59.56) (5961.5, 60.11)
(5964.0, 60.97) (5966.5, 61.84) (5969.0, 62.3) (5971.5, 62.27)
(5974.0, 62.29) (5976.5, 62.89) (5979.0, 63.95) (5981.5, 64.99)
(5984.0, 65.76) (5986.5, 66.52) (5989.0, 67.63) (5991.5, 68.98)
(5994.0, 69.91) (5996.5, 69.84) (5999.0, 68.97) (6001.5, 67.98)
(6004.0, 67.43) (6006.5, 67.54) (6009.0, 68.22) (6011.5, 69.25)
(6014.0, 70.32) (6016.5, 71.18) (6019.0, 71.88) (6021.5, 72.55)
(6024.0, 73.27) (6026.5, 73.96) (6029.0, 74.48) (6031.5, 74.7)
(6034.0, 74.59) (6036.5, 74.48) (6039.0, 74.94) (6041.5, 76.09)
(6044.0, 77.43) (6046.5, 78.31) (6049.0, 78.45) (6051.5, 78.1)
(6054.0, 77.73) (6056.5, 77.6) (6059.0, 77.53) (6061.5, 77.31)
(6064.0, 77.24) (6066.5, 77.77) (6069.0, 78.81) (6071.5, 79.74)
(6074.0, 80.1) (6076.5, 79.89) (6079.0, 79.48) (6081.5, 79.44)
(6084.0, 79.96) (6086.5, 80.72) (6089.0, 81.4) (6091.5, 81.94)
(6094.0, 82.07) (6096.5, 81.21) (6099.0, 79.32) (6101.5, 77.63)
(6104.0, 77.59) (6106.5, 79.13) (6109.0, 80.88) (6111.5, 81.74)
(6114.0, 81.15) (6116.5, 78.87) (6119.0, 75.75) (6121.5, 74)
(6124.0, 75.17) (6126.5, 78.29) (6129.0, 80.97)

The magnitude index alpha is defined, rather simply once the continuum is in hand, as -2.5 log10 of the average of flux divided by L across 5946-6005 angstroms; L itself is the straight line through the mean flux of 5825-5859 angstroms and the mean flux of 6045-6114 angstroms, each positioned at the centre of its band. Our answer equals 0.19 mag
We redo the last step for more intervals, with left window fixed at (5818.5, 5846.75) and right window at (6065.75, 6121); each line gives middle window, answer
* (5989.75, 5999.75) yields 0.13 mag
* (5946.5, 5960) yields 0.26 mag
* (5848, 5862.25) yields 0.15 mag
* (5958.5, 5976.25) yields 0.25 mag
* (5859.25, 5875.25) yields 0.24 mag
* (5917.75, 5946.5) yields 0.28 mag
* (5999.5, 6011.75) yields 0.15 mag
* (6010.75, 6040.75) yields 0.08 mag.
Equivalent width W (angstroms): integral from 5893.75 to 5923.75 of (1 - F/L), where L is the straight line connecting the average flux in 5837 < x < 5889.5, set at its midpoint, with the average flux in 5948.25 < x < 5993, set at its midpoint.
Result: 7.2 angstroms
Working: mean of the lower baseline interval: 60.6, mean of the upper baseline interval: 63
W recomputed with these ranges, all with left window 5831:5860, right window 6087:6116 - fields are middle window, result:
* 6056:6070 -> 0.2 angstroms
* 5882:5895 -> 7.2 angstroms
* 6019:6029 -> 0.6 angstroms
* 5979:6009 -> 3.6 angstroms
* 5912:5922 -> 2.6 angstroms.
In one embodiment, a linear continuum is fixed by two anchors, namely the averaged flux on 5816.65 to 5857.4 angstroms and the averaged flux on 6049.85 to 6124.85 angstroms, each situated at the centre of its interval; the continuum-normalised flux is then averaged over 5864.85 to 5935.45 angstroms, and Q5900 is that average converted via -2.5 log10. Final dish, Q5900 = 0.46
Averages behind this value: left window 73.1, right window 79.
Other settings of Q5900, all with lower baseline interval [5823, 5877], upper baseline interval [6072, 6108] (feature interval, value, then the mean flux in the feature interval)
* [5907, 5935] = 0.28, 55.5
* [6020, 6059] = 0.03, 75.8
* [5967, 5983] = 0.18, 63.1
